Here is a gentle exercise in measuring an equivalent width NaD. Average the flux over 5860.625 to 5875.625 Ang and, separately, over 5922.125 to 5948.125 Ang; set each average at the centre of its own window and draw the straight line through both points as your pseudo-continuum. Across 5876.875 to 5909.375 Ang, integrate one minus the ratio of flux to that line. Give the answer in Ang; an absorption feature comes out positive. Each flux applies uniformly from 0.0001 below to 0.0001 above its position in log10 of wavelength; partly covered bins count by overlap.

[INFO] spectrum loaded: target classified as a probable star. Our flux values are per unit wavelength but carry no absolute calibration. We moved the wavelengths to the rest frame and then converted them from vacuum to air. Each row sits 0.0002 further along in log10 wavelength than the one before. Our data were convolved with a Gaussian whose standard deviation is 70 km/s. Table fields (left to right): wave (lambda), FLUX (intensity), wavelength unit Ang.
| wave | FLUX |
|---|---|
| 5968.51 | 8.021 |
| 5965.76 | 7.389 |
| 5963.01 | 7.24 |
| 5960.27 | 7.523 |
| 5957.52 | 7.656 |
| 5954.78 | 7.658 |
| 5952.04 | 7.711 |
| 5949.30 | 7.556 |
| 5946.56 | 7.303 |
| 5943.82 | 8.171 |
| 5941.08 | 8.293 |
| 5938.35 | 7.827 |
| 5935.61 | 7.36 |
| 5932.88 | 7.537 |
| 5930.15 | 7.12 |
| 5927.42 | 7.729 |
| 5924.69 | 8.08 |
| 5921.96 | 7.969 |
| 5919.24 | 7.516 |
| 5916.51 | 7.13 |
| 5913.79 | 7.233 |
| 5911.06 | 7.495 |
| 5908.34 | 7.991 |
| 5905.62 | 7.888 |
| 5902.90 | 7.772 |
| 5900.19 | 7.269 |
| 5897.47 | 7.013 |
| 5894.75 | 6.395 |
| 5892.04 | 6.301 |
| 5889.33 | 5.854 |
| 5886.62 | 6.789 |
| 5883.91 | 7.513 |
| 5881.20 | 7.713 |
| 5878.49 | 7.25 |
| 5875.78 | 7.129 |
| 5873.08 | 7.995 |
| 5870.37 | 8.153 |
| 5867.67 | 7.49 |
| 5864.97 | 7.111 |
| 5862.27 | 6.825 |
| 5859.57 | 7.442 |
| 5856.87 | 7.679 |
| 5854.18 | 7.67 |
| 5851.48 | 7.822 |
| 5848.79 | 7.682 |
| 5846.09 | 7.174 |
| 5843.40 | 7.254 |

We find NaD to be 1.9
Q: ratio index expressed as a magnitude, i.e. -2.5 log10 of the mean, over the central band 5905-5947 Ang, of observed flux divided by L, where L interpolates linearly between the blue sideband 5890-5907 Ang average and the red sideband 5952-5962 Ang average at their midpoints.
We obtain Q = -0.05 mag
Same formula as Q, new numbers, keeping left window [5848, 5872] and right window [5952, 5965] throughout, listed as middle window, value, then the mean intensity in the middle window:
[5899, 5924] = -0.01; 7.6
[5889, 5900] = 0.16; 6.53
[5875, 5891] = 0.08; 7.02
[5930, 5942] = -0.02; 7.66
